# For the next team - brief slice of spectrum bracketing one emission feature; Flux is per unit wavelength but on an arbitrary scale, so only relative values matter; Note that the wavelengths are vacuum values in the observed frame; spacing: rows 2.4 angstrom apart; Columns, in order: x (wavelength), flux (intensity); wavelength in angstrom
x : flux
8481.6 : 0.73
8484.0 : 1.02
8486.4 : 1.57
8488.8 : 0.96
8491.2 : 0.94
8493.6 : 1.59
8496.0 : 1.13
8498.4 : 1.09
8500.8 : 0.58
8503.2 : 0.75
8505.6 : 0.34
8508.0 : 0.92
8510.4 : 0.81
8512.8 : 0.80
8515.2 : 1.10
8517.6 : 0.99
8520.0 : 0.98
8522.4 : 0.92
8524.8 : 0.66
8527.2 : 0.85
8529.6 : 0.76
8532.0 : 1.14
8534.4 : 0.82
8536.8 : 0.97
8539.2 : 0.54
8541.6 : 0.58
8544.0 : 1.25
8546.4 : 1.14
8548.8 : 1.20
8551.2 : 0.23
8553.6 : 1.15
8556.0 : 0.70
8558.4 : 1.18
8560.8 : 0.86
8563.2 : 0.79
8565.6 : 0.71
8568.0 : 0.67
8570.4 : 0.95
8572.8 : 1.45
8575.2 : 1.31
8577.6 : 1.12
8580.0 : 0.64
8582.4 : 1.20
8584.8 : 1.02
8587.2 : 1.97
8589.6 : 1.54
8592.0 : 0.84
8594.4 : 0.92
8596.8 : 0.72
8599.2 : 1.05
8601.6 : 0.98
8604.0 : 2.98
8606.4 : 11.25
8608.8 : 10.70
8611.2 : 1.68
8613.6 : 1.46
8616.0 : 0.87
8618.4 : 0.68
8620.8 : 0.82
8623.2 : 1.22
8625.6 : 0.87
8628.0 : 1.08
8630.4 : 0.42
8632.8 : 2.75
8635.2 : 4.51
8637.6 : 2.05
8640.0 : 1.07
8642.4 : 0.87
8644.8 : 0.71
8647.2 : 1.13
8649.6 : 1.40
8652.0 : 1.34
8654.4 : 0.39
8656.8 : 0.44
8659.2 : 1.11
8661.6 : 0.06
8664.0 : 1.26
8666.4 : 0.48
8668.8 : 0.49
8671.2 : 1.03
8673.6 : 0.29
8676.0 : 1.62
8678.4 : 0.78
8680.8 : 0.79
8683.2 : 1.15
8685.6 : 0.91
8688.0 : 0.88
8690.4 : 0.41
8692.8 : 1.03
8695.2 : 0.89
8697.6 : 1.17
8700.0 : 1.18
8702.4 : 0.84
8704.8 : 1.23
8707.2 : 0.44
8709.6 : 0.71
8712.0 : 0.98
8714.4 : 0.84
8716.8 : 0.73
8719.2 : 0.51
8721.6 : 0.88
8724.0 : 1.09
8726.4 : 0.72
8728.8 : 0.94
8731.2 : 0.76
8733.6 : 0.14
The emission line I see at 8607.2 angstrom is Halpha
